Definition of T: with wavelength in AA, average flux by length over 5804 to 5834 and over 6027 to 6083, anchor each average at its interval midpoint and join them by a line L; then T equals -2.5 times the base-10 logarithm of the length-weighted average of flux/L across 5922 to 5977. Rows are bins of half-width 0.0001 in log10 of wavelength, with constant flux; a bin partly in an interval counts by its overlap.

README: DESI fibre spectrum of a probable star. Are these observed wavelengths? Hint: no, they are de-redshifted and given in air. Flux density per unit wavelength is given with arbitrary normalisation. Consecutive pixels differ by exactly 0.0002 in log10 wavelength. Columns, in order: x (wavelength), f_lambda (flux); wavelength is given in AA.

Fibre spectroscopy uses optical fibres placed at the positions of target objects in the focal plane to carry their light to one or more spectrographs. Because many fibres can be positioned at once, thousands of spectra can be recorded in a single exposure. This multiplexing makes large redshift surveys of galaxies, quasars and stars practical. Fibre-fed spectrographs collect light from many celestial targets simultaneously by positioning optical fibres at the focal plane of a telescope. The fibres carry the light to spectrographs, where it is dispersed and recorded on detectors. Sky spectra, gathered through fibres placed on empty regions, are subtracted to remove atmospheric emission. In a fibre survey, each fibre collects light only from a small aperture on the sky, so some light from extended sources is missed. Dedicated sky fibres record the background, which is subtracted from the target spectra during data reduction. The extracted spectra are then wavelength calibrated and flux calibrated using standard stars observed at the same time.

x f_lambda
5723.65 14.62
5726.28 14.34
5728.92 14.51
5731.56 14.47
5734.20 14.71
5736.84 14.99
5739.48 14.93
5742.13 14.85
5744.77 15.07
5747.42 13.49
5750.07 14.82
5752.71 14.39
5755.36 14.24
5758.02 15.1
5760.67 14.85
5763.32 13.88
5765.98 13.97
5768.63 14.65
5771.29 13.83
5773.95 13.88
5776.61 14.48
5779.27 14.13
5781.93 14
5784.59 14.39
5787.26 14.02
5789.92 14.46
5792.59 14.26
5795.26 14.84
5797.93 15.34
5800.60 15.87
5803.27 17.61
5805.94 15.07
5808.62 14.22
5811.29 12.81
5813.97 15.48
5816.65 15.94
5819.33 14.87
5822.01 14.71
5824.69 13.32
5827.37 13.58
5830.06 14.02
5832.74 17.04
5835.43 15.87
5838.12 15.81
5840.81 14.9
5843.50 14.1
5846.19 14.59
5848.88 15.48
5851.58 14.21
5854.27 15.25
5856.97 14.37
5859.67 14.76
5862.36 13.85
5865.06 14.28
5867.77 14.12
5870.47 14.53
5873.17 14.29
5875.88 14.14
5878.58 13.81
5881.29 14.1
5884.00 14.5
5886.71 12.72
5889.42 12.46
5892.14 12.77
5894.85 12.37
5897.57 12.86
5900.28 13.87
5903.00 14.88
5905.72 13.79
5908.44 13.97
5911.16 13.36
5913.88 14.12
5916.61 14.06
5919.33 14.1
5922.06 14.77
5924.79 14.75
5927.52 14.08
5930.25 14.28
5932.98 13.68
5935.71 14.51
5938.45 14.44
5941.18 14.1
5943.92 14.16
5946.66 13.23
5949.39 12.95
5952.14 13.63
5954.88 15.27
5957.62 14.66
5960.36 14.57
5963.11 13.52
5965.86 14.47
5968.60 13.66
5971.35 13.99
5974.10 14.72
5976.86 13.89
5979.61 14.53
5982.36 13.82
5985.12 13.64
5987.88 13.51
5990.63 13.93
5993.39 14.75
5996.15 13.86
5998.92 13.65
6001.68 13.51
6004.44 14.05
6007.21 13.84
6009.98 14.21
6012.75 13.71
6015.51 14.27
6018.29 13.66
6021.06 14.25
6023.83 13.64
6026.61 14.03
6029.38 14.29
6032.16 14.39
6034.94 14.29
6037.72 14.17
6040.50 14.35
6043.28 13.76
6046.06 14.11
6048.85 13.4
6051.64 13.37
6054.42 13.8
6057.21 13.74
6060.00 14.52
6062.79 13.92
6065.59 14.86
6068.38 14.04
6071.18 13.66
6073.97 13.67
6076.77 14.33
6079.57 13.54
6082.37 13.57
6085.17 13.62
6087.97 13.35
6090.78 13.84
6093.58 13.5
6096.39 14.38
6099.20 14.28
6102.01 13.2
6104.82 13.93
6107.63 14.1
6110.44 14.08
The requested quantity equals 0.01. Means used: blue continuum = 14.7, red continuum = 14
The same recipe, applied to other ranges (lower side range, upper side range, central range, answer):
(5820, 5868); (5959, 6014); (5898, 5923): 0.02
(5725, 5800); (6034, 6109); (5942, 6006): 0.01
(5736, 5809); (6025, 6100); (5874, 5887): 0.03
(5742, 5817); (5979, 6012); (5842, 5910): 0.02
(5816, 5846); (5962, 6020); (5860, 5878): 0.03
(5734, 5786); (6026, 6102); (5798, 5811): -0.08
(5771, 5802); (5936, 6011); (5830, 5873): -0.04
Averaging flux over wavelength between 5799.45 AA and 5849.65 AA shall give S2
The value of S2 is 15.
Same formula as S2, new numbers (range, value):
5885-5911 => 13.3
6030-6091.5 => 13.9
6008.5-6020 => 14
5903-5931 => 14.2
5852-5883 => 14.3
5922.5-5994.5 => 14.1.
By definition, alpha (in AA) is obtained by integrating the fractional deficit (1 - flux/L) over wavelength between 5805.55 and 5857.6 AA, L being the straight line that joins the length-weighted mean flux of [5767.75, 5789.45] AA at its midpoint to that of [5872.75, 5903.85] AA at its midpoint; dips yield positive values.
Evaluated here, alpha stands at -3.5 AA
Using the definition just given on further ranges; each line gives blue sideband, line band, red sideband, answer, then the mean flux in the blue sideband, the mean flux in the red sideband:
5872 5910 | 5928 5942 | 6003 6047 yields -0.45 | 13.6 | 14.1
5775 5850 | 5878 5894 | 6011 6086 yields 1.34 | 14.8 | 14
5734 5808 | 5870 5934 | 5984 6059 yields 1.96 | 14.6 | 13.9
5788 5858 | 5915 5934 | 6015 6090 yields 0.30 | 14.9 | 13.9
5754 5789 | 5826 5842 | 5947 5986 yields -1.12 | 14.3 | 14.1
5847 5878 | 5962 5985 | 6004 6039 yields 0.20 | 14.5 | 14.1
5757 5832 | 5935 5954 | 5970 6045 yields 0.42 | 14.6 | 14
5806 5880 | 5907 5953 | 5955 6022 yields 0.84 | 14.6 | 14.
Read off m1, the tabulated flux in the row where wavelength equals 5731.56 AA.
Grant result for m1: 14.47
